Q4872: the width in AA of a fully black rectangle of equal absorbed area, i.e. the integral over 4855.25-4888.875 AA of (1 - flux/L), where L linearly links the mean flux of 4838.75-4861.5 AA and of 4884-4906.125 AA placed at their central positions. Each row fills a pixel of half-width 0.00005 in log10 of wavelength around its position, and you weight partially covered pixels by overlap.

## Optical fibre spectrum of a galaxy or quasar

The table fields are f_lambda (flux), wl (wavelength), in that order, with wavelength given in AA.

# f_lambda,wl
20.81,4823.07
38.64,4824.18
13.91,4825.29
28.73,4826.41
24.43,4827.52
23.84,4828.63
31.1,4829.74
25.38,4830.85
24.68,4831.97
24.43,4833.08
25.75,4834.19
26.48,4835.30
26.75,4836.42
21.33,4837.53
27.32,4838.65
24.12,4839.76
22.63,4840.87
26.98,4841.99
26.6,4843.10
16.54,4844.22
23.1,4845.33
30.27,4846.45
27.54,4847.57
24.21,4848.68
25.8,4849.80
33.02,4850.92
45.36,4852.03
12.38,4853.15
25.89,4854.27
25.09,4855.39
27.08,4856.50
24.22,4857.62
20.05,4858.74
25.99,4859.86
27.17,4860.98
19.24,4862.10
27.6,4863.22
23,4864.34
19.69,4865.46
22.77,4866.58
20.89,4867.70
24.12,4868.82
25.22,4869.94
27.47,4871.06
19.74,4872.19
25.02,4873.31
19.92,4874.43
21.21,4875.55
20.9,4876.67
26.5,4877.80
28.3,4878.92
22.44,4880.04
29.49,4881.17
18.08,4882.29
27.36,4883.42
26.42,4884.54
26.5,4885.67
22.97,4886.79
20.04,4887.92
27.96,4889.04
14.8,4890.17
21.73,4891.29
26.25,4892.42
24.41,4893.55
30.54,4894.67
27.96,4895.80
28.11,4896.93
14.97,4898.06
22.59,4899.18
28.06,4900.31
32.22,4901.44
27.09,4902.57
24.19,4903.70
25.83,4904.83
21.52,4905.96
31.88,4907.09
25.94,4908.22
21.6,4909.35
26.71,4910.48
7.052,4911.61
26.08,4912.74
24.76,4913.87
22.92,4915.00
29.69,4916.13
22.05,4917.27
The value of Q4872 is 1.9 AA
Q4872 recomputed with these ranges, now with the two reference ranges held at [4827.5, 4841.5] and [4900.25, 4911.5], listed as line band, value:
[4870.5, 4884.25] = 0.85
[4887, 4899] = 0.92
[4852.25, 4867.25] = 1.08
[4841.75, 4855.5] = -0.56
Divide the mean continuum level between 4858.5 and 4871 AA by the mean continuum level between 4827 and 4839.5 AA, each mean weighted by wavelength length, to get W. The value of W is 0.92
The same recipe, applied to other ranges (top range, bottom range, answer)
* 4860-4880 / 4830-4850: 0.94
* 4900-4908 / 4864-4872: 1.17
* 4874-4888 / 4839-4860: 0.94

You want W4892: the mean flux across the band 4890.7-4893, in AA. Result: 23.9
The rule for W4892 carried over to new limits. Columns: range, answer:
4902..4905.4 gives 25.7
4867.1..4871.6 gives 24.4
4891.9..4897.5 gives 27.4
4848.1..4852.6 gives 32.1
